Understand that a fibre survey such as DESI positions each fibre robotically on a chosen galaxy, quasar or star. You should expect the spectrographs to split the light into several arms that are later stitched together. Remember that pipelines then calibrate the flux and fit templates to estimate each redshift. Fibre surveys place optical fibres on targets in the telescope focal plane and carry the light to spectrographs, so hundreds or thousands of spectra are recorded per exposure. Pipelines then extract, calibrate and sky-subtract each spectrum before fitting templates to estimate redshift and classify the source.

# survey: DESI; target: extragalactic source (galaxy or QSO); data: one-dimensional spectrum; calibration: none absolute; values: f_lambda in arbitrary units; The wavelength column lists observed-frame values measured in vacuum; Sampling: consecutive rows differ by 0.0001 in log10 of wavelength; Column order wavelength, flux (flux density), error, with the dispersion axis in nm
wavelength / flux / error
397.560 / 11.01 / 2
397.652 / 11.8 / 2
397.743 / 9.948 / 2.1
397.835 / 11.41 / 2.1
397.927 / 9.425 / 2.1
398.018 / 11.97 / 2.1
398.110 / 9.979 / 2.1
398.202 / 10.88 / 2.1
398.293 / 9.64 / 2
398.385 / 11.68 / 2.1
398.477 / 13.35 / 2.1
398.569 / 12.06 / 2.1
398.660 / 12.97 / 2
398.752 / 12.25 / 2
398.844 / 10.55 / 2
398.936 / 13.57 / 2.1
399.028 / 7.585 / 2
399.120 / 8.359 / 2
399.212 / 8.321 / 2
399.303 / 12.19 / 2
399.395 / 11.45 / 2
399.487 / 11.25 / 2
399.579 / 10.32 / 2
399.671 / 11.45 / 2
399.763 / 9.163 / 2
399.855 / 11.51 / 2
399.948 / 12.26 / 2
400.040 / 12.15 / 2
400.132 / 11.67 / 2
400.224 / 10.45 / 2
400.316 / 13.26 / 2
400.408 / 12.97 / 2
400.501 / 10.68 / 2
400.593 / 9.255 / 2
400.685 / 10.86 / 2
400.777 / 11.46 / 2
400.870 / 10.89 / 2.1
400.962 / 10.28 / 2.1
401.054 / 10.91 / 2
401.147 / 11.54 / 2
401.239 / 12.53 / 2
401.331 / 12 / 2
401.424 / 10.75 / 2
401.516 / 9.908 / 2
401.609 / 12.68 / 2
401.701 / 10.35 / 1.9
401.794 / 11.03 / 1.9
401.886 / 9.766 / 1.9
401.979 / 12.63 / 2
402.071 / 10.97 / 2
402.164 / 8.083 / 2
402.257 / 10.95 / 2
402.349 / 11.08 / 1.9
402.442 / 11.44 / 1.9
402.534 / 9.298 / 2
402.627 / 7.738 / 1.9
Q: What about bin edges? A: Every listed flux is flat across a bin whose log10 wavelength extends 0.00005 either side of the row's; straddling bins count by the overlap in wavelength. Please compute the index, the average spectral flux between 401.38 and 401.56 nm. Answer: 10.4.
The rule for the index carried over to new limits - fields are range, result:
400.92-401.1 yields 10.6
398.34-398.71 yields 12.5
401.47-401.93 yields 10.8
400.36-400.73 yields 11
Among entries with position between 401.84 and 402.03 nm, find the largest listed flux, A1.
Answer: 12.63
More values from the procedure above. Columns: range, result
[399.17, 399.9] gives 12.19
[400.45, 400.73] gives 10.86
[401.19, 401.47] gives 12.53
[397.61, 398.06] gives 11.97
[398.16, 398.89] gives 13.35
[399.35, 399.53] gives 11.45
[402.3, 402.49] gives 11.44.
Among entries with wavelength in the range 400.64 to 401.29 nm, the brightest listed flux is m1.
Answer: 12.53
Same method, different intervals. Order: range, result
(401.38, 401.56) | 10.75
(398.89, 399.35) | 13.57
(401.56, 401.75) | 12.68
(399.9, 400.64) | 13.26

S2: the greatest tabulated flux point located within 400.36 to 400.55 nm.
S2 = 12.97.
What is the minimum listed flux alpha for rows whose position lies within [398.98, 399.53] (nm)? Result 7.585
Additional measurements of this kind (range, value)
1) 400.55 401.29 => 9.255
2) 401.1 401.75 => 9.908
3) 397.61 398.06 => 9.425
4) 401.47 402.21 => 8.083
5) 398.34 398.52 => 11.68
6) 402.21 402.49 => 10.95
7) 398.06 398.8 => 9.64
